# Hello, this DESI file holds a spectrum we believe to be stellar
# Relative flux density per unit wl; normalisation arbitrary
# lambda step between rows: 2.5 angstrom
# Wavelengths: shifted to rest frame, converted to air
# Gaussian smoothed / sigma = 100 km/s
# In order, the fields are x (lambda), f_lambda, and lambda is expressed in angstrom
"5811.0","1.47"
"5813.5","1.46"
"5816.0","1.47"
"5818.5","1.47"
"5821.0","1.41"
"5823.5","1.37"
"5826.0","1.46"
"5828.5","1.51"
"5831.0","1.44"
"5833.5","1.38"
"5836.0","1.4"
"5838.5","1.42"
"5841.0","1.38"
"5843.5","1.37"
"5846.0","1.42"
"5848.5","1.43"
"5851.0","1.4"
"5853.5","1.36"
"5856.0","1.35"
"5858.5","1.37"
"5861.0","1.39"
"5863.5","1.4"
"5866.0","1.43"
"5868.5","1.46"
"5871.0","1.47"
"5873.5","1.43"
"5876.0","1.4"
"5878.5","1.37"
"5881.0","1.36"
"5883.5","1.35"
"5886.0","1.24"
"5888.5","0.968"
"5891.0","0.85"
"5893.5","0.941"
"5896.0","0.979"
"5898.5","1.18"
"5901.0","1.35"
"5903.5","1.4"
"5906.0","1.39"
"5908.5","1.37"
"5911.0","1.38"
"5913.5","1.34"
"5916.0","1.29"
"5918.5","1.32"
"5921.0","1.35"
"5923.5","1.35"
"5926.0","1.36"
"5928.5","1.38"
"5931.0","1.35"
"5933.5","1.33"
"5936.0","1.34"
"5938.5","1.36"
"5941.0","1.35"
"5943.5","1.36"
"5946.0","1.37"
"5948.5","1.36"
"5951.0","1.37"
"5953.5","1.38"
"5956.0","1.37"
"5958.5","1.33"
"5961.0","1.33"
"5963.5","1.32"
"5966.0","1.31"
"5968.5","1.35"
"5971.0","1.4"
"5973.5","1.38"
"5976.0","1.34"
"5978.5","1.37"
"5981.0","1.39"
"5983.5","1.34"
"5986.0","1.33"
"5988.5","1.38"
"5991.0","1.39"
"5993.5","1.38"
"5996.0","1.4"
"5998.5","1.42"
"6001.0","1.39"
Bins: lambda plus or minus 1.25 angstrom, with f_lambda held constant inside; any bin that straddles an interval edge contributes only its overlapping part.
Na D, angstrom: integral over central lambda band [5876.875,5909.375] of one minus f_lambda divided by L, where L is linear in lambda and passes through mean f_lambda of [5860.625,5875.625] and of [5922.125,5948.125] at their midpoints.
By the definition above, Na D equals 4.4 angstrom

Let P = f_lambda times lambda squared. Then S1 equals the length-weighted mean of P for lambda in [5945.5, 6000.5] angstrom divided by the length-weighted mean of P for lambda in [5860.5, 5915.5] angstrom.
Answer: 1.1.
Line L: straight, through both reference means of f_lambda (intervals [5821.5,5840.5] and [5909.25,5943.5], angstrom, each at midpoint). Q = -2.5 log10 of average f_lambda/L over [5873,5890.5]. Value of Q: 0.09 mag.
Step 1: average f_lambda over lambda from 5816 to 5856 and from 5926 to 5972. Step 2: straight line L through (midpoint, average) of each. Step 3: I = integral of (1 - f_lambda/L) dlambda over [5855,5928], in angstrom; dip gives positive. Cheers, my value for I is 4.2 angstrom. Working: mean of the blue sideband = 1.41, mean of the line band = 1.31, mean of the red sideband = 1.35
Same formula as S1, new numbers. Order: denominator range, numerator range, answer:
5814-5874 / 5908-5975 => 0.99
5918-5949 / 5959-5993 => 1.02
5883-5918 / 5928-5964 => 1.13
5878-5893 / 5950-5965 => 1.18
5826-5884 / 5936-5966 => 0.99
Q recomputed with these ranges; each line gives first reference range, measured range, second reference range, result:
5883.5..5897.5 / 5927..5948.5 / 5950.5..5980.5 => -0.102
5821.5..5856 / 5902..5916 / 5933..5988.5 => 0.008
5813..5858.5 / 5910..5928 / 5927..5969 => 0.020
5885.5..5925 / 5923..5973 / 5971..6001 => -0.038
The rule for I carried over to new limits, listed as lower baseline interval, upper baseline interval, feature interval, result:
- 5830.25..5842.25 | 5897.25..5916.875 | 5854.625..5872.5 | -0.42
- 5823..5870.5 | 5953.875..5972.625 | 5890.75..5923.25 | 2.82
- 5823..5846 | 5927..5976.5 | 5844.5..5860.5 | 0.21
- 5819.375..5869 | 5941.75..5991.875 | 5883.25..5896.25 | 3.29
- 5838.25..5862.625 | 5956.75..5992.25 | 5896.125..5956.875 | 1.08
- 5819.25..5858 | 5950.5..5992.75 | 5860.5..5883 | -0.26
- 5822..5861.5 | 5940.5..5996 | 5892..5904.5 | 2.03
